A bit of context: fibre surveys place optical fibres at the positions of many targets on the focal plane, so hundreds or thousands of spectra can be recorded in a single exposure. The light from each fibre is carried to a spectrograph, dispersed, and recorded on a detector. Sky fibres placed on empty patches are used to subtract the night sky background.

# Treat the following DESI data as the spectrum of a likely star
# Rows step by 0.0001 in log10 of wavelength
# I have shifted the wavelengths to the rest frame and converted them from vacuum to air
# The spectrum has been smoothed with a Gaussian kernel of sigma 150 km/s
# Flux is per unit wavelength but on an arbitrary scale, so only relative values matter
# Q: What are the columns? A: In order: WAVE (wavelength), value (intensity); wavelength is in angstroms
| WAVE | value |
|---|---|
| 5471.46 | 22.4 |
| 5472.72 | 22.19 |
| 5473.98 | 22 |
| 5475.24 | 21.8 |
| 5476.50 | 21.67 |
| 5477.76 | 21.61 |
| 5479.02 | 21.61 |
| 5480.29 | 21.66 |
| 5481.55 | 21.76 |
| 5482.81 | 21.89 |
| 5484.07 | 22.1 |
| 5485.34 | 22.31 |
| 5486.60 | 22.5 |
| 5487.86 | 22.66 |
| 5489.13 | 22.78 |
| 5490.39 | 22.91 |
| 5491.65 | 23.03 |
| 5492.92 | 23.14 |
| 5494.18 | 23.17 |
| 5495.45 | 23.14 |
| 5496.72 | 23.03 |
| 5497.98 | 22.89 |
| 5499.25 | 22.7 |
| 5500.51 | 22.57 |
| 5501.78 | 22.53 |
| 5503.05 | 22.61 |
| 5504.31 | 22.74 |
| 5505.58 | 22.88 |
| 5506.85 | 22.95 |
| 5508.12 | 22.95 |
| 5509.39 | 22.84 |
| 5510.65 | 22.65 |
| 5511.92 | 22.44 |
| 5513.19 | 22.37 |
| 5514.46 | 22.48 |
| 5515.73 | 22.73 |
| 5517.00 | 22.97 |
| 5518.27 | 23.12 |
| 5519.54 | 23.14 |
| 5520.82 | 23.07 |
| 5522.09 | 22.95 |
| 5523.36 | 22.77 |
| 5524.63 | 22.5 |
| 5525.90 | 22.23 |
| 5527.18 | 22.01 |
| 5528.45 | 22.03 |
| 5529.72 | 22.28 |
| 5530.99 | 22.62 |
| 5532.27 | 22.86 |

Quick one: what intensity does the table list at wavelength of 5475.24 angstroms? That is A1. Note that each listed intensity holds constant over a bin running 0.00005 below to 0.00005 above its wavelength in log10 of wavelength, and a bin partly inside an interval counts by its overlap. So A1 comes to 21.8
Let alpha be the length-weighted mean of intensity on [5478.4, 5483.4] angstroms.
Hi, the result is 21.7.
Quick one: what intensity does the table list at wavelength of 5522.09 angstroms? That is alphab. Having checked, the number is 22.95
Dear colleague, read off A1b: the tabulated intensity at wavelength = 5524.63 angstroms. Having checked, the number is 22.5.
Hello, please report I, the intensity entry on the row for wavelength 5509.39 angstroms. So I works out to 22.84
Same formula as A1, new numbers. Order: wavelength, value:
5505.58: 22.88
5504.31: 22.74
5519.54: 23.14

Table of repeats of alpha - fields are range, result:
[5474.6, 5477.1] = 21.7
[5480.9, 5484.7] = 22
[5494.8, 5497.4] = 23.1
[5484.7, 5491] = 22.6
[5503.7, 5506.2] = 22.8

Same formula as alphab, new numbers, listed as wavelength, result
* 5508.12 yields 22.95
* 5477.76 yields 21.61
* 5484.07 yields 22.1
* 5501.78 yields 22.53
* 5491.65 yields 23.03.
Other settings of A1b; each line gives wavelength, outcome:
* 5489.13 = 22.78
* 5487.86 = 22.66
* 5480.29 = 21.66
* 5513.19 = 22.37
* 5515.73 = 22.73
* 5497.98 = 22.89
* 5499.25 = 22.7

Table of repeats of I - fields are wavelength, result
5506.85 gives 22.95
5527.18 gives 22.01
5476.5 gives 21.67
